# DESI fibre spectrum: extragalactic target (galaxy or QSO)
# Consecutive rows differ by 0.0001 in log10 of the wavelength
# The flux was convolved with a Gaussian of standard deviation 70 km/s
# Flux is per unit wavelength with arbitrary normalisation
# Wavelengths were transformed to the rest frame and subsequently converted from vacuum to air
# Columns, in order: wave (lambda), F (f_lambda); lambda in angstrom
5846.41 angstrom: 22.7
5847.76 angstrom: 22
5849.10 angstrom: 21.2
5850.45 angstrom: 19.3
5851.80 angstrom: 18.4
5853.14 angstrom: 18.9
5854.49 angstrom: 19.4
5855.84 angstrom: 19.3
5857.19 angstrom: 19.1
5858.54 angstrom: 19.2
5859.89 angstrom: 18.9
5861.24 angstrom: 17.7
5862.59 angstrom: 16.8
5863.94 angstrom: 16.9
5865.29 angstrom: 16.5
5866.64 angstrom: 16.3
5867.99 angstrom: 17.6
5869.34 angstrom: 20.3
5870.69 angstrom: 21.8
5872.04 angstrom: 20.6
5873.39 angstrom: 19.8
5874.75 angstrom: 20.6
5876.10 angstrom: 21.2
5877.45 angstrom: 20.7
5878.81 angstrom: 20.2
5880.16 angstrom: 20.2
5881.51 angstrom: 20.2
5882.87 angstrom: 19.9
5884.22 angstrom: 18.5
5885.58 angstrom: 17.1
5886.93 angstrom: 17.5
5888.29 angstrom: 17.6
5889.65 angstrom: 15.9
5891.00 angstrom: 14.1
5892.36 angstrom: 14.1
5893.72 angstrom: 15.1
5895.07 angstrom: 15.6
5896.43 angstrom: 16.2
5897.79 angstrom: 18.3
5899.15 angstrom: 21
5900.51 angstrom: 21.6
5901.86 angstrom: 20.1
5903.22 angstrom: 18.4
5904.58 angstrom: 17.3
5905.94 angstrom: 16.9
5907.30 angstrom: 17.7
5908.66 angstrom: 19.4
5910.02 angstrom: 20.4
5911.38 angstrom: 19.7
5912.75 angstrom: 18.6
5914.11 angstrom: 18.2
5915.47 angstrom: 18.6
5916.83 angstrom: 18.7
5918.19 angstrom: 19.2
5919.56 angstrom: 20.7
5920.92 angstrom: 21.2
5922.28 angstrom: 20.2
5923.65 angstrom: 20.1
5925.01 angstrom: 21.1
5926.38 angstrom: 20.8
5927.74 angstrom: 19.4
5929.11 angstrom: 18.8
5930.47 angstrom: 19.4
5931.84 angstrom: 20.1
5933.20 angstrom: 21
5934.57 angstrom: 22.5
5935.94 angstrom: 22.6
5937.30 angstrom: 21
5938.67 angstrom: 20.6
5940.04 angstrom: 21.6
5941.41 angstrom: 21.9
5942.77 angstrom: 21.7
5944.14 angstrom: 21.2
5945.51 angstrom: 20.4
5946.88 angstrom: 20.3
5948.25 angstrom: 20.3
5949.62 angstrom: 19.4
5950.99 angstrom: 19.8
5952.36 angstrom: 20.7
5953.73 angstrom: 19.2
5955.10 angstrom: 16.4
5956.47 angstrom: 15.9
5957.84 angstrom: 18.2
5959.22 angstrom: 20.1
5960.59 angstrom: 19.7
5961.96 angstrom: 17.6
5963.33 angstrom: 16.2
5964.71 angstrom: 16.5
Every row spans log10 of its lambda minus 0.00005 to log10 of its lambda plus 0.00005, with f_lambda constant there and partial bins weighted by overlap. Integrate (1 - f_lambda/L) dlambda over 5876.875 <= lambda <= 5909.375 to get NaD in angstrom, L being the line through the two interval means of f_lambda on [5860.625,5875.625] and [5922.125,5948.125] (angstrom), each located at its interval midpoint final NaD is 2.3 angstrom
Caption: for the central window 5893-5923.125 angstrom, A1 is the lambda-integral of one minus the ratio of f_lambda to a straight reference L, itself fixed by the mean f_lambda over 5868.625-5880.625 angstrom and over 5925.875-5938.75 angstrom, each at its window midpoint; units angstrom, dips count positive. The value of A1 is 2.7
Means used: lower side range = 20.6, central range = 18.8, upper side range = 20.6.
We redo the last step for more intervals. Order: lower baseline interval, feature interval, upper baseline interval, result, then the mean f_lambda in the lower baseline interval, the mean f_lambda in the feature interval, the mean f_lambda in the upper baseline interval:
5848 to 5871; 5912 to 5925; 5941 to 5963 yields -0.3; 18.7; 19.6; 19.5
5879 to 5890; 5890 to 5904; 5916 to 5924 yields 1.2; 18.5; 17.4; 20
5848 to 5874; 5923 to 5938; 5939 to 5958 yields -0.7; 18.9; 20.6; 19.8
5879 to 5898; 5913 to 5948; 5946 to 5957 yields -3.7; 17.2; 20.4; 19.1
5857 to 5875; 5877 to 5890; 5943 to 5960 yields 0.0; 18.7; 18.8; 19.4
